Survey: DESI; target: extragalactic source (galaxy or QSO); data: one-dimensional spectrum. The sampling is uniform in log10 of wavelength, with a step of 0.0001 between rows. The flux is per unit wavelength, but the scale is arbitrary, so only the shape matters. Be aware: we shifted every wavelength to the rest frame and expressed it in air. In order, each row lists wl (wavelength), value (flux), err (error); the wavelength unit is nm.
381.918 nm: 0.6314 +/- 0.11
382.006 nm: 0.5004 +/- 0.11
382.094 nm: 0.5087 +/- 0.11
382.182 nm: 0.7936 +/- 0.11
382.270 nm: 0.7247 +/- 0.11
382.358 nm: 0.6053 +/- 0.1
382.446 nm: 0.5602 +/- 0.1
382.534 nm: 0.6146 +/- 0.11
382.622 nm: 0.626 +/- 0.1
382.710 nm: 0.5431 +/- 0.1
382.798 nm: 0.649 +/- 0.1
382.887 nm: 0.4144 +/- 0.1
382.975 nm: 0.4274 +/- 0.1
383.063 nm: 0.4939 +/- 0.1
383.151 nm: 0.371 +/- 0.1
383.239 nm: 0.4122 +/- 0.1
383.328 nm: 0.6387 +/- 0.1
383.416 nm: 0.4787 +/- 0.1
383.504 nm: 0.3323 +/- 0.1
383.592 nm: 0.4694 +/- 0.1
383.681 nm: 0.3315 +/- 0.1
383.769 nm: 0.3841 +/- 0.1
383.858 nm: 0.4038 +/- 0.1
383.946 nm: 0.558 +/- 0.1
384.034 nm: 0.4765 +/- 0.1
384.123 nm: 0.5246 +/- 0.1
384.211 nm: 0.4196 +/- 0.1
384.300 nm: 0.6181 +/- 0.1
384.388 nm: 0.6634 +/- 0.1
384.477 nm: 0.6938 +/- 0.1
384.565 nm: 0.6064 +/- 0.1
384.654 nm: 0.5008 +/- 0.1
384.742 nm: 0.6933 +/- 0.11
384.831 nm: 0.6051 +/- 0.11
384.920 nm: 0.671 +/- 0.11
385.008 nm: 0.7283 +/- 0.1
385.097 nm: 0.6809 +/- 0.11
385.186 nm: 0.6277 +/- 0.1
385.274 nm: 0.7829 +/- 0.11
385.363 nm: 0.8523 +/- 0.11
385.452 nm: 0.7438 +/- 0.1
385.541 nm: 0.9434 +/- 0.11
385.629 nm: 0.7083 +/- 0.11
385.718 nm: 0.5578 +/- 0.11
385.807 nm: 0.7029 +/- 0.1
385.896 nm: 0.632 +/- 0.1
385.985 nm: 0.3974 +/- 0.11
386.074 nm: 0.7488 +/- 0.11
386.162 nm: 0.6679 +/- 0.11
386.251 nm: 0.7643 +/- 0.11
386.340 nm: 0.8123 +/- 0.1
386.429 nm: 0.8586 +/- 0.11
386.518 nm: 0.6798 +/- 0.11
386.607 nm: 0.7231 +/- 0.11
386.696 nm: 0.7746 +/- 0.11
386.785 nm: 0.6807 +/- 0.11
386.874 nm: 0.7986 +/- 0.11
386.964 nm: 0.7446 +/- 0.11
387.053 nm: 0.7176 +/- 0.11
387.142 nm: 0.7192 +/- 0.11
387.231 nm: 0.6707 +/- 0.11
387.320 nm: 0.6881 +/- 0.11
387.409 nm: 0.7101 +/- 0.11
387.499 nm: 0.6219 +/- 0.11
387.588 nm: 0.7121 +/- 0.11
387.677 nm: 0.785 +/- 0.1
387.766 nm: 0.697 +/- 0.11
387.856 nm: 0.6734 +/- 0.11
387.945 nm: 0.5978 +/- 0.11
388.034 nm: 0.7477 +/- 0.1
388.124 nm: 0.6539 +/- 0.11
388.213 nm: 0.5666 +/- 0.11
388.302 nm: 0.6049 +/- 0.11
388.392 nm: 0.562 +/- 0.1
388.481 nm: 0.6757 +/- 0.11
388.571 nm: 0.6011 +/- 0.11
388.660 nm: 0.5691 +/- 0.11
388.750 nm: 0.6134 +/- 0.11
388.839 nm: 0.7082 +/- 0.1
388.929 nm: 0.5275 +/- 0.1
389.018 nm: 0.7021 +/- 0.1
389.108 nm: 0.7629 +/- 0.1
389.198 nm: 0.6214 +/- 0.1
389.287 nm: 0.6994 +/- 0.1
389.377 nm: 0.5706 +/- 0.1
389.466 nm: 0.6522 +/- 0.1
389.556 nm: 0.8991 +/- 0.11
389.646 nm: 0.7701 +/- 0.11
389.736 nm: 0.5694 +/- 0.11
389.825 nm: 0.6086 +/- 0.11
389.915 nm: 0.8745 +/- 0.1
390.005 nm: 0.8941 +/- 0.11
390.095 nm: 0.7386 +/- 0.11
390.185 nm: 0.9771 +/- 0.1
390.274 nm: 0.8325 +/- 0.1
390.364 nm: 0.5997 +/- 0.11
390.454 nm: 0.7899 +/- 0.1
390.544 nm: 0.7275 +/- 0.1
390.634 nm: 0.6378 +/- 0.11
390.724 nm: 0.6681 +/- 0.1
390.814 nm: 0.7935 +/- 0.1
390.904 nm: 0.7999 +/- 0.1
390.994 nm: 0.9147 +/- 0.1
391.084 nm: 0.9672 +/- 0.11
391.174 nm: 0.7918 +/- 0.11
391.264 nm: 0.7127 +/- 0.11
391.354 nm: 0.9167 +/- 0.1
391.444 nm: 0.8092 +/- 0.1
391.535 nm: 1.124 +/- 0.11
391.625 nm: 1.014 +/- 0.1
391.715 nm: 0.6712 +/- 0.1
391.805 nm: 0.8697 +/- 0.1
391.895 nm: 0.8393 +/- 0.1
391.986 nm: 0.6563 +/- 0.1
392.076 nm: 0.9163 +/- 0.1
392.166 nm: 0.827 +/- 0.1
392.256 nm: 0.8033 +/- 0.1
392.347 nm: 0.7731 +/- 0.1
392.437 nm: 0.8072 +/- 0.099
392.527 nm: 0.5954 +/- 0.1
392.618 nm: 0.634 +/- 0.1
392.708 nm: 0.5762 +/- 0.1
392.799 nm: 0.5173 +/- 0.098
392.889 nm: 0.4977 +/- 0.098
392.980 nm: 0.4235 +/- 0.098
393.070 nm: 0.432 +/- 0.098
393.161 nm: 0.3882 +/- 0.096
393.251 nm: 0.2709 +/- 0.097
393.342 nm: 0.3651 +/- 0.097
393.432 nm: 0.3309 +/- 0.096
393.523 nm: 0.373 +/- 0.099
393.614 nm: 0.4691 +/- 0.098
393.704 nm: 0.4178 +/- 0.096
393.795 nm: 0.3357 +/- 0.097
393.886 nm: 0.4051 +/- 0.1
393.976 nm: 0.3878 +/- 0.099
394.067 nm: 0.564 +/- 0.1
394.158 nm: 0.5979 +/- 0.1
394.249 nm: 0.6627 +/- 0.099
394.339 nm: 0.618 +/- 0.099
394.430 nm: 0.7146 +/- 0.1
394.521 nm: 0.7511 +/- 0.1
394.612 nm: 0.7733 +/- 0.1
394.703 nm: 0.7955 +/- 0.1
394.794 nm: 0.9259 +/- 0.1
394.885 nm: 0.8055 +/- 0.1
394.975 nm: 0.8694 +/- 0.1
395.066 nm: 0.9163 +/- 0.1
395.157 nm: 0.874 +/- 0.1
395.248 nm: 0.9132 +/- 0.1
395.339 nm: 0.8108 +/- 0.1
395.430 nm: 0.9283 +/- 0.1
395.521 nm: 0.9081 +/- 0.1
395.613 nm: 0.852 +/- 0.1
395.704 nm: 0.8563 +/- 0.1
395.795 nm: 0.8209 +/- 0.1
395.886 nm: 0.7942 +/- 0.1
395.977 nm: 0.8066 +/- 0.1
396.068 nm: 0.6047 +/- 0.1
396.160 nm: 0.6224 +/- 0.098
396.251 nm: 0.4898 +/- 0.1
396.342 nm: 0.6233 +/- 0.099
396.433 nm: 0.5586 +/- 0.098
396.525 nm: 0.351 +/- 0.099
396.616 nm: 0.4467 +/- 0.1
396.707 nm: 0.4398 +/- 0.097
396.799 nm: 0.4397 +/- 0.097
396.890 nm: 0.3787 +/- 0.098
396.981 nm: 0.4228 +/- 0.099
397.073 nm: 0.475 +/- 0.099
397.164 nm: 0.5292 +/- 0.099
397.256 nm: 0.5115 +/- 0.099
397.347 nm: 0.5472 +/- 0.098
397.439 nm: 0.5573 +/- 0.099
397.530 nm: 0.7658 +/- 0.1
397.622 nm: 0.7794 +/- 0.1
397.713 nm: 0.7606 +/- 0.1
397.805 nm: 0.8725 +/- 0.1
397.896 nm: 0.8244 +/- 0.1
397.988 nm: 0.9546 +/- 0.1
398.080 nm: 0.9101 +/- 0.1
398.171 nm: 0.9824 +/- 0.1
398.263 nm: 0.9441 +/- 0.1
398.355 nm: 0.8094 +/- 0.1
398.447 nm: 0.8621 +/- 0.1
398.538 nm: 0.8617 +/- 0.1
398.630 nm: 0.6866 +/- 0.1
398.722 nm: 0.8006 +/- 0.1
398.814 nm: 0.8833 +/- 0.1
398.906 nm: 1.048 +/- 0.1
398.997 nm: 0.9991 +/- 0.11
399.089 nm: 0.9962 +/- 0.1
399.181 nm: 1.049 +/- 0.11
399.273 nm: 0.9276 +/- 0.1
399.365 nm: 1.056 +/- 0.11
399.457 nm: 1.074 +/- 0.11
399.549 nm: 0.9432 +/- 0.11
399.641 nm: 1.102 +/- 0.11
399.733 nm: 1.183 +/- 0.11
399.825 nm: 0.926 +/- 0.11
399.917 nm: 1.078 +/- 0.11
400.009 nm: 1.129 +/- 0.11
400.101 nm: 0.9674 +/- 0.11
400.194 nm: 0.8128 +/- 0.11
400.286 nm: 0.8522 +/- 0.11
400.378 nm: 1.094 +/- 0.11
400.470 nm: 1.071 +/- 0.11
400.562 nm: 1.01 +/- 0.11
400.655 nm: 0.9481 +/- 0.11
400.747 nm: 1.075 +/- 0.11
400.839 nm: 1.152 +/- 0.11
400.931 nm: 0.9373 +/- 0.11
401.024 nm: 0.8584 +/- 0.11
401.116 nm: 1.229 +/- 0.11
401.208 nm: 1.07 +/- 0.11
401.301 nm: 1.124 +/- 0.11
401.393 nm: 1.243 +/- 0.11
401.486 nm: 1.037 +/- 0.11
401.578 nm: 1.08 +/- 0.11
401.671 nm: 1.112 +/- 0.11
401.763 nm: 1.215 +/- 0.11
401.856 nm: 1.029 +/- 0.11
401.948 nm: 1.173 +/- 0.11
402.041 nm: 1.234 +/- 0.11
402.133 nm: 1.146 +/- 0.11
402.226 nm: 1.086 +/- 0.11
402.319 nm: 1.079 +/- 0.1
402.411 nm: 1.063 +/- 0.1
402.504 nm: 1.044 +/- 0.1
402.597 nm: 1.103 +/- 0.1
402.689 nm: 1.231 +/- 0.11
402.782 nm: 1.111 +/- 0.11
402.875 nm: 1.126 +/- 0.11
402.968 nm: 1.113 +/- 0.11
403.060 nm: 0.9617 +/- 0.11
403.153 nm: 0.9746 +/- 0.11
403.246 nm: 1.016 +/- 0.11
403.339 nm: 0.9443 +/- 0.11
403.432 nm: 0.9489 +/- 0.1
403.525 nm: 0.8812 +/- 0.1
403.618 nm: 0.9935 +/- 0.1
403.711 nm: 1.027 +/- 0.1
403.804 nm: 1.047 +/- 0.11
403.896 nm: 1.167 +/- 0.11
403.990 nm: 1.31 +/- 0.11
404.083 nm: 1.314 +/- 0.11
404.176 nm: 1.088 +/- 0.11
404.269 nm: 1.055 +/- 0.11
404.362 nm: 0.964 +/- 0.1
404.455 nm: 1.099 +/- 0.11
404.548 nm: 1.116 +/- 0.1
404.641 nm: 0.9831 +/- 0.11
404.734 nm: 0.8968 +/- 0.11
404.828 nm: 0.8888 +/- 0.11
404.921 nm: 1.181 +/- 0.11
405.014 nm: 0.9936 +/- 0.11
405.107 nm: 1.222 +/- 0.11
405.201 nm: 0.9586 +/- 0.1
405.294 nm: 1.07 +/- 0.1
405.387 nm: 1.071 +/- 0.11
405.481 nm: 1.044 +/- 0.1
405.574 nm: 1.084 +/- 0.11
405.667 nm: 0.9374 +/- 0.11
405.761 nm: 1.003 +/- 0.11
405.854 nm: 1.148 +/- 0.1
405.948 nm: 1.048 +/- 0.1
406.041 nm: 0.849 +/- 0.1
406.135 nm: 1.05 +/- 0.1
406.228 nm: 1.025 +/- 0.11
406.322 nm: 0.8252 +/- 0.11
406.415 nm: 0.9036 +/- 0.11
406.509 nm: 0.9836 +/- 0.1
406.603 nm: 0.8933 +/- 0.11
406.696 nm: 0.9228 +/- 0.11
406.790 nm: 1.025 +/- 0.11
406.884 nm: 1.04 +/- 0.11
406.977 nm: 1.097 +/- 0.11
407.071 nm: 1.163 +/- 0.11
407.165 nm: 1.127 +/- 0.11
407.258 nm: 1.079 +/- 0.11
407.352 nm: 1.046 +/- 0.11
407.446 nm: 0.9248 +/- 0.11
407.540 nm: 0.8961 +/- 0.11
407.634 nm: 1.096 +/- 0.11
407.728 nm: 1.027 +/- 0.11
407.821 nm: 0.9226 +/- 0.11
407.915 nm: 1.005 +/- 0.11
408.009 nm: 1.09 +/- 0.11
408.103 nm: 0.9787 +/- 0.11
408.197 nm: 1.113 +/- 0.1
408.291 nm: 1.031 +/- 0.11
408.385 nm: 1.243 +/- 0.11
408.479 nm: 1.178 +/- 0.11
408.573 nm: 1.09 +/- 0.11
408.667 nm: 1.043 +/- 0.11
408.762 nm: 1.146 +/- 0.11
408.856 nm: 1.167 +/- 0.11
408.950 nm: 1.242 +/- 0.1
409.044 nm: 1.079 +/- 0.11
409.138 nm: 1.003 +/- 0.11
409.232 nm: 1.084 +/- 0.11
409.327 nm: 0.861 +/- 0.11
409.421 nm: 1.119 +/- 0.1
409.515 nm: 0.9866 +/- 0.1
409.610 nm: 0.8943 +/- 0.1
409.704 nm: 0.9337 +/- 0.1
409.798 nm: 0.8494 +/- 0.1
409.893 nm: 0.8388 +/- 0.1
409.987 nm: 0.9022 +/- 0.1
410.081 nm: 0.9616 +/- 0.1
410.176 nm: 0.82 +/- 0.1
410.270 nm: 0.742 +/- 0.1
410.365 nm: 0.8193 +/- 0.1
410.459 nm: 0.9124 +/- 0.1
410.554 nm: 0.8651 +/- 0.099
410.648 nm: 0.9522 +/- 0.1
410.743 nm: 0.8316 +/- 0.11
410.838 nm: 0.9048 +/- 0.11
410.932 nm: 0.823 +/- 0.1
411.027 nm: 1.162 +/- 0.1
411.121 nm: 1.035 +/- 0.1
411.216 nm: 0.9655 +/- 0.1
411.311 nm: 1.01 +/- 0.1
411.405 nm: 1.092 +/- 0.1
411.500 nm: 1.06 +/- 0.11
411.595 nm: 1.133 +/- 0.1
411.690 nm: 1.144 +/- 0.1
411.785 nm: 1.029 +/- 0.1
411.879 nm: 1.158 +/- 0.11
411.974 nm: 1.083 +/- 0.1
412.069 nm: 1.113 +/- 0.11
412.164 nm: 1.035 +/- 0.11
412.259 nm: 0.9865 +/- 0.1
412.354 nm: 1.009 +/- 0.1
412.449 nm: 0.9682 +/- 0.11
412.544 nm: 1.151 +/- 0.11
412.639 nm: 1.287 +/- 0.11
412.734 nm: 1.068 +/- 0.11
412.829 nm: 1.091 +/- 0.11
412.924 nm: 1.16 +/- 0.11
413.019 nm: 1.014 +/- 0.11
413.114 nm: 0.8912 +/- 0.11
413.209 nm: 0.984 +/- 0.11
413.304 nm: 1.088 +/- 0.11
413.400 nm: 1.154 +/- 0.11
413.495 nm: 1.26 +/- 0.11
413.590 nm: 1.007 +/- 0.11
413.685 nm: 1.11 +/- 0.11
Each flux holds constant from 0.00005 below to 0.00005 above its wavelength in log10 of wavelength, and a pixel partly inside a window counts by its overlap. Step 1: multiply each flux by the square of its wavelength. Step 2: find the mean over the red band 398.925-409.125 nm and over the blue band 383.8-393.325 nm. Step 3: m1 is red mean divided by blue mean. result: 1.64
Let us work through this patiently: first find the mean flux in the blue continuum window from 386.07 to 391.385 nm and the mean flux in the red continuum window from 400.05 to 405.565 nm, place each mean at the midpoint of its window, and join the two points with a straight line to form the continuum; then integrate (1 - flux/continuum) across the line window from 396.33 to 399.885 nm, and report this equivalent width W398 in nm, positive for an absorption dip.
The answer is 0.65 nm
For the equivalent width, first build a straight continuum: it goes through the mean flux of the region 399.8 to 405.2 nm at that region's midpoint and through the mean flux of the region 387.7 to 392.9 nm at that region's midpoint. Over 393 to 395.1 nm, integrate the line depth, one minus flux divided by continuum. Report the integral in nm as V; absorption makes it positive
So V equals 0.67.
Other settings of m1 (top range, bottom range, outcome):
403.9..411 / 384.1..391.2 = 1.60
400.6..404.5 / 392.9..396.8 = 1.80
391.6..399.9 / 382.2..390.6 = 1.16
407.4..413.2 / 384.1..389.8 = 1.69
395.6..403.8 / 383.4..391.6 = 1.41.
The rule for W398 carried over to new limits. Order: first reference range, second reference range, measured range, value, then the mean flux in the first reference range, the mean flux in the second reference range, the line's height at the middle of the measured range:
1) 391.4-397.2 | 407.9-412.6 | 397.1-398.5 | -0.079 nm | 0.648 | 1.01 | 0.728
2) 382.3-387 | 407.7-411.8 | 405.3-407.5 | -0.148 nm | 0.612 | 1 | 0.95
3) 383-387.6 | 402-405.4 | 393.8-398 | 0.979 nm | 0.63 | 1.07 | 0.882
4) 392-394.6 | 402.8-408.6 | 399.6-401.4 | -0.438 nm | 0.556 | 1.04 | 0.835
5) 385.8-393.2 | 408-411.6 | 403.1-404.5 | -0.218 nm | 0.712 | 0.996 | 0.912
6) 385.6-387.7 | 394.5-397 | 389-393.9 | 0.139 nm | 0.702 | 0.709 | 0.706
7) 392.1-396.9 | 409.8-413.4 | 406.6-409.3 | -0.406 nm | 0.629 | 1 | 0.923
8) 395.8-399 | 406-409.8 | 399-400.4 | -0.447 nm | 0.693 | 1.03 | 0.767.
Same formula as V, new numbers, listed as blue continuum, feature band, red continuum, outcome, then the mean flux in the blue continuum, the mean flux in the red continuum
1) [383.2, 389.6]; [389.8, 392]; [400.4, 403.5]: -0.12 nm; 0.645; 1.08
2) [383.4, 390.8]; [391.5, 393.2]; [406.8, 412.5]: 0.10 nm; 0.665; 1.02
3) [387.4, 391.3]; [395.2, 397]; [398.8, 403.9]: 0.48 nm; 0.709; 1.05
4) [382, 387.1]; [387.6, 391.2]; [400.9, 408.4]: 0.06 nm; 0.616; 1.05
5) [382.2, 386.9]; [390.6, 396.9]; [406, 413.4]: 0.66 nm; 0.612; 1.02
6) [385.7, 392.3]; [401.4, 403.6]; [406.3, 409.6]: -0.29 nm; 0.731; 1.04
